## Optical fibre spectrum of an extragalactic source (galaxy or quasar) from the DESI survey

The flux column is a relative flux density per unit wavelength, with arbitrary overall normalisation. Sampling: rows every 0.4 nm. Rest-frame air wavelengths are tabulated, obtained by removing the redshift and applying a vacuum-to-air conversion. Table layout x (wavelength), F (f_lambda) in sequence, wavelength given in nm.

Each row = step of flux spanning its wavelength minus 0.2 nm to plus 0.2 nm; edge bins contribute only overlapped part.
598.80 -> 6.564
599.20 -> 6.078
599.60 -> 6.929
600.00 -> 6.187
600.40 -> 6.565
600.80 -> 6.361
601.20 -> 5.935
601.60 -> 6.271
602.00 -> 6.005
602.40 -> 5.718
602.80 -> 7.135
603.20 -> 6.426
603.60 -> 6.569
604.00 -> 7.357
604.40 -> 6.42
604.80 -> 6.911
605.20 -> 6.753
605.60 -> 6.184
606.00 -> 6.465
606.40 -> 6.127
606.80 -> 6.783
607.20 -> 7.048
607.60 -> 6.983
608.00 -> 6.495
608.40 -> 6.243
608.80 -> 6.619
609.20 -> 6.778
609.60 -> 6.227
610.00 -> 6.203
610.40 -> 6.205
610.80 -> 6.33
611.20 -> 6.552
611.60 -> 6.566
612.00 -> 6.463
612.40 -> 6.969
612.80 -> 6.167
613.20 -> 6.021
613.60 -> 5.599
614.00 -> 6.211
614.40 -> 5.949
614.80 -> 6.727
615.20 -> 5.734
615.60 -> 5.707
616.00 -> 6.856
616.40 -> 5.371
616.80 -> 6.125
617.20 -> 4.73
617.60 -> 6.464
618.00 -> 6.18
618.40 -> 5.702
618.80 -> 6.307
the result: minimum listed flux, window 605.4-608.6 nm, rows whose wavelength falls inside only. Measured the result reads 6.127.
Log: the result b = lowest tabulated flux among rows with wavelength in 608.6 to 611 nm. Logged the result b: 6.203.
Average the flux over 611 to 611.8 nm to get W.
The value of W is 6.56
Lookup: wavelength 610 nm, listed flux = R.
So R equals 6.203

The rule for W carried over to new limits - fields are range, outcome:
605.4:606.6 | 6.26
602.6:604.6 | 6.78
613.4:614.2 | 5.91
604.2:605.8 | 6.57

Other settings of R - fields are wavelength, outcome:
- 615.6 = 5.707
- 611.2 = 6.552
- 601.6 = 6.271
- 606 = 6.465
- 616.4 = 5.371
